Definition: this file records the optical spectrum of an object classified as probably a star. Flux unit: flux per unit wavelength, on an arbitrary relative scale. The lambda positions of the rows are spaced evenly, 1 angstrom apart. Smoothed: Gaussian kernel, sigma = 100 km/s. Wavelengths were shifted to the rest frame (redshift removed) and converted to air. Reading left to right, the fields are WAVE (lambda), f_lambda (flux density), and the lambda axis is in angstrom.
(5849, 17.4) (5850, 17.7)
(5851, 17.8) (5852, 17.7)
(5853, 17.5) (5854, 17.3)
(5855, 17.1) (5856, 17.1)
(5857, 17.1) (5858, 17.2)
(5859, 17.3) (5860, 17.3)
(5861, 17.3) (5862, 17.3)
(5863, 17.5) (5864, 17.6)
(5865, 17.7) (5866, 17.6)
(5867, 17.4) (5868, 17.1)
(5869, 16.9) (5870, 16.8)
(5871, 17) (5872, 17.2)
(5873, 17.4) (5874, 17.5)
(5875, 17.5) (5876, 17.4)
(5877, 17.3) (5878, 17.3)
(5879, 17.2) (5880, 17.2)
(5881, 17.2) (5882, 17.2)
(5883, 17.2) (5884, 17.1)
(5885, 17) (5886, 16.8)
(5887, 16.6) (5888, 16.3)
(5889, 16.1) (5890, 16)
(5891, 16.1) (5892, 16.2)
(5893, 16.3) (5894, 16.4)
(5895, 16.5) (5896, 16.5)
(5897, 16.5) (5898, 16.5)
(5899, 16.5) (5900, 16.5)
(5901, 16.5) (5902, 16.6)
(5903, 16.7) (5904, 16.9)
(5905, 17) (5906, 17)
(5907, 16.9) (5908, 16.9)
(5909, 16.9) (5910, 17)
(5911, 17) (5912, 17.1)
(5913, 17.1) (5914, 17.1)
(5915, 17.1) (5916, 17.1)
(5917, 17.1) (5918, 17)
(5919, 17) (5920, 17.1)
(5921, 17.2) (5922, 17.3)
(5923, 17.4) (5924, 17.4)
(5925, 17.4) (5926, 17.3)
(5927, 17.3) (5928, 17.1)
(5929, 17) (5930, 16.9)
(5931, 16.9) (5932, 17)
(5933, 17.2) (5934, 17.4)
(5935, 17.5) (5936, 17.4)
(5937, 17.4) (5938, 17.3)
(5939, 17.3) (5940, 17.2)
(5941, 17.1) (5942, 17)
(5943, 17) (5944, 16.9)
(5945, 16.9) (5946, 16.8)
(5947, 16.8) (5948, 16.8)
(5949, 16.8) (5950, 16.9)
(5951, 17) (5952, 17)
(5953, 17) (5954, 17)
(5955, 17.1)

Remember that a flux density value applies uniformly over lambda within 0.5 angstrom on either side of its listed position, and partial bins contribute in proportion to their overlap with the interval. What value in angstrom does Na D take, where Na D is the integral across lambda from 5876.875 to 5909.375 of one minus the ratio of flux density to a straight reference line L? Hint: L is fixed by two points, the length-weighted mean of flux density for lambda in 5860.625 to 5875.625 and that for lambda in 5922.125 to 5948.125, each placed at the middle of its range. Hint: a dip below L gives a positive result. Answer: 1.02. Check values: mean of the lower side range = 17.3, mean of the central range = 16.7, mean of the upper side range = 17.1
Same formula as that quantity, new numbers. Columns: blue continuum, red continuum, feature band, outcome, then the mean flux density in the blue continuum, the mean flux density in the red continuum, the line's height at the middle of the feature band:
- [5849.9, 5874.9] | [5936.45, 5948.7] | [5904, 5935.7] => 0.0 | 17.3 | 17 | 17.1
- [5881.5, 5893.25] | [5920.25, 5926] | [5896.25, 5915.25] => 0.2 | 16.6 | 17.3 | 17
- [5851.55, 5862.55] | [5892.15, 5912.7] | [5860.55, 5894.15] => 0.0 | 17.3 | 16.7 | 17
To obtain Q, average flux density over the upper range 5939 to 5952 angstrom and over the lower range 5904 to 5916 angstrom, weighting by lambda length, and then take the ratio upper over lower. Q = 1.0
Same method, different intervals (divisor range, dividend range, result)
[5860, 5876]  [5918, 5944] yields 0.99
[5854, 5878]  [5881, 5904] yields 0.96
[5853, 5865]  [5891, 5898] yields 0.95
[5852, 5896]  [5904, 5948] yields 1.00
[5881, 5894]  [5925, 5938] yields 1.04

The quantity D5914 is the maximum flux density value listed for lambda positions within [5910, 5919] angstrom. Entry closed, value 17.1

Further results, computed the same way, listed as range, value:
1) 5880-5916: 17.2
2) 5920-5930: 17.4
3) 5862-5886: 17.7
